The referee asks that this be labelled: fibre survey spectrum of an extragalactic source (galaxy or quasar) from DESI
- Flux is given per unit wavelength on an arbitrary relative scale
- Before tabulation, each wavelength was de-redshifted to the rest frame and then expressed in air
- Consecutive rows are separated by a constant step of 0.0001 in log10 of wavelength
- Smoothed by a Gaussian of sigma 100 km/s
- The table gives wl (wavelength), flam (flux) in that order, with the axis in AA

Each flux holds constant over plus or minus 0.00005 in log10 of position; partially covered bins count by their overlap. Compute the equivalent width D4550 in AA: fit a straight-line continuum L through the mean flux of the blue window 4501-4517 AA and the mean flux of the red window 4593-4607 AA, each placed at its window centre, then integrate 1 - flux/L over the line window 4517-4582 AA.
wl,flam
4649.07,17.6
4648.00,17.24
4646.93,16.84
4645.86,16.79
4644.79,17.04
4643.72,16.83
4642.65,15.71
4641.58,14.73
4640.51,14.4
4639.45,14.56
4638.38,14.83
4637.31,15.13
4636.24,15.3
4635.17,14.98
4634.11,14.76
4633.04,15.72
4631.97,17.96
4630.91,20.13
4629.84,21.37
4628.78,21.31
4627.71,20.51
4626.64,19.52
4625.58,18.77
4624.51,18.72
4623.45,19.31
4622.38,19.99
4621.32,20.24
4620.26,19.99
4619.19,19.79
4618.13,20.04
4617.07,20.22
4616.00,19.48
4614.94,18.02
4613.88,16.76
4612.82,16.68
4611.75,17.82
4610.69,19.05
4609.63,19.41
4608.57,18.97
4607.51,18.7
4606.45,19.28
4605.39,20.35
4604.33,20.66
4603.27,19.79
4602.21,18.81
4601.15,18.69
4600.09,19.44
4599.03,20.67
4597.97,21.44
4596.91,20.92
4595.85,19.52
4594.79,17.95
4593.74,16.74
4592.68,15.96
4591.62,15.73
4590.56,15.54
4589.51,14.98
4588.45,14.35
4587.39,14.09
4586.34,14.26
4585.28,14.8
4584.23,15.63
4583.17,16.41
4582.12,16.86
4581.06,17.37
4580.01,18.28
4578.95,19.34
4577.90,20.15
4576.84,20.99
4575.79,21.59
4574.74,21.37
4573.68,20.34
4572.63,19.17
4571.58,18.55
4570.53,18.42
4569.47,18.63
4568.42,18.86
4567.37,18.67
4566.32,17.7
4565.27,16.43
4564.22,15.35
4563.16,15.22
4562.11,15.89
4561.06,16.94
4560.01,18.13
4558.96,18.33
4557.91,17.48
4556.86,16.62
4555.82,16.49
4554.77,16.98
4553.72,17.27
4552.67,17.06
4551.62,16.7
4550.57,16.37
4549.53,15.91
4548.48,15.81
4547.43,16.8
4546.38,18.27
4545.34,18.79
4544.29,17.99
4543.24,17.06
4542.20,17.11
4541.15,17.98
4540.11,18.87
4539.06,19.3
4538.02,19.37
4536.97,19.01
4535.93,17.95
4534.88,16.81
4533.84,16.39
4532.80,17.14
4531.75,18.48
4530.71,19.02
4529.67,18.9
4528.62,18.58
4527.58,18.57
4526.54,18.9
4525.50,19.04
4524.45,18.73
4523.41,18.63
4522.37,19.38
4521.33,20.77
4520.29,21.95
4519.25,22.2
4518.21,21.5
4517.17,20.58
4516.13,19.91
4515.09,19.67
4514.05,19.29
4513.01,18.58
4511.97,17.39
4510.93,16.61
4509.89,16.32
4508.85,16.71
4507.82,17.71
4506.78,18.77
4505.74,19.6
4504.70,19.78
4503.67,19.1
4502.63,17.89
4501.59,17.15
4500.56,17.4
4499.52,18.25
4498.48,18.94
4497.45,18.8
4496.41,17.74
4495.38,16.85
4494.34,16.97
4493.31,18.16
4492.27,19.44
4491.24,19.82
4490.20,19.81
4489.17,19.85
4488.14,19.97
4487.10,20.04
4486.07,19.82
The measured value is 1.9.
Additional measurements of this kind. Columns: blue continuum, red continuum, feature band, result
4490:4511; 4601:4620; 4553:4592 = 2.83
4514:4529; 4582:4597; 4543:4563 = 1.17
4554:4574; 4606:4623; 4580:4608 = 1.20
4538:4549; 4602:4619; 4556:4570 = 0.76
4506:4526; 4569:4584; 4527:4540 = 0.54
